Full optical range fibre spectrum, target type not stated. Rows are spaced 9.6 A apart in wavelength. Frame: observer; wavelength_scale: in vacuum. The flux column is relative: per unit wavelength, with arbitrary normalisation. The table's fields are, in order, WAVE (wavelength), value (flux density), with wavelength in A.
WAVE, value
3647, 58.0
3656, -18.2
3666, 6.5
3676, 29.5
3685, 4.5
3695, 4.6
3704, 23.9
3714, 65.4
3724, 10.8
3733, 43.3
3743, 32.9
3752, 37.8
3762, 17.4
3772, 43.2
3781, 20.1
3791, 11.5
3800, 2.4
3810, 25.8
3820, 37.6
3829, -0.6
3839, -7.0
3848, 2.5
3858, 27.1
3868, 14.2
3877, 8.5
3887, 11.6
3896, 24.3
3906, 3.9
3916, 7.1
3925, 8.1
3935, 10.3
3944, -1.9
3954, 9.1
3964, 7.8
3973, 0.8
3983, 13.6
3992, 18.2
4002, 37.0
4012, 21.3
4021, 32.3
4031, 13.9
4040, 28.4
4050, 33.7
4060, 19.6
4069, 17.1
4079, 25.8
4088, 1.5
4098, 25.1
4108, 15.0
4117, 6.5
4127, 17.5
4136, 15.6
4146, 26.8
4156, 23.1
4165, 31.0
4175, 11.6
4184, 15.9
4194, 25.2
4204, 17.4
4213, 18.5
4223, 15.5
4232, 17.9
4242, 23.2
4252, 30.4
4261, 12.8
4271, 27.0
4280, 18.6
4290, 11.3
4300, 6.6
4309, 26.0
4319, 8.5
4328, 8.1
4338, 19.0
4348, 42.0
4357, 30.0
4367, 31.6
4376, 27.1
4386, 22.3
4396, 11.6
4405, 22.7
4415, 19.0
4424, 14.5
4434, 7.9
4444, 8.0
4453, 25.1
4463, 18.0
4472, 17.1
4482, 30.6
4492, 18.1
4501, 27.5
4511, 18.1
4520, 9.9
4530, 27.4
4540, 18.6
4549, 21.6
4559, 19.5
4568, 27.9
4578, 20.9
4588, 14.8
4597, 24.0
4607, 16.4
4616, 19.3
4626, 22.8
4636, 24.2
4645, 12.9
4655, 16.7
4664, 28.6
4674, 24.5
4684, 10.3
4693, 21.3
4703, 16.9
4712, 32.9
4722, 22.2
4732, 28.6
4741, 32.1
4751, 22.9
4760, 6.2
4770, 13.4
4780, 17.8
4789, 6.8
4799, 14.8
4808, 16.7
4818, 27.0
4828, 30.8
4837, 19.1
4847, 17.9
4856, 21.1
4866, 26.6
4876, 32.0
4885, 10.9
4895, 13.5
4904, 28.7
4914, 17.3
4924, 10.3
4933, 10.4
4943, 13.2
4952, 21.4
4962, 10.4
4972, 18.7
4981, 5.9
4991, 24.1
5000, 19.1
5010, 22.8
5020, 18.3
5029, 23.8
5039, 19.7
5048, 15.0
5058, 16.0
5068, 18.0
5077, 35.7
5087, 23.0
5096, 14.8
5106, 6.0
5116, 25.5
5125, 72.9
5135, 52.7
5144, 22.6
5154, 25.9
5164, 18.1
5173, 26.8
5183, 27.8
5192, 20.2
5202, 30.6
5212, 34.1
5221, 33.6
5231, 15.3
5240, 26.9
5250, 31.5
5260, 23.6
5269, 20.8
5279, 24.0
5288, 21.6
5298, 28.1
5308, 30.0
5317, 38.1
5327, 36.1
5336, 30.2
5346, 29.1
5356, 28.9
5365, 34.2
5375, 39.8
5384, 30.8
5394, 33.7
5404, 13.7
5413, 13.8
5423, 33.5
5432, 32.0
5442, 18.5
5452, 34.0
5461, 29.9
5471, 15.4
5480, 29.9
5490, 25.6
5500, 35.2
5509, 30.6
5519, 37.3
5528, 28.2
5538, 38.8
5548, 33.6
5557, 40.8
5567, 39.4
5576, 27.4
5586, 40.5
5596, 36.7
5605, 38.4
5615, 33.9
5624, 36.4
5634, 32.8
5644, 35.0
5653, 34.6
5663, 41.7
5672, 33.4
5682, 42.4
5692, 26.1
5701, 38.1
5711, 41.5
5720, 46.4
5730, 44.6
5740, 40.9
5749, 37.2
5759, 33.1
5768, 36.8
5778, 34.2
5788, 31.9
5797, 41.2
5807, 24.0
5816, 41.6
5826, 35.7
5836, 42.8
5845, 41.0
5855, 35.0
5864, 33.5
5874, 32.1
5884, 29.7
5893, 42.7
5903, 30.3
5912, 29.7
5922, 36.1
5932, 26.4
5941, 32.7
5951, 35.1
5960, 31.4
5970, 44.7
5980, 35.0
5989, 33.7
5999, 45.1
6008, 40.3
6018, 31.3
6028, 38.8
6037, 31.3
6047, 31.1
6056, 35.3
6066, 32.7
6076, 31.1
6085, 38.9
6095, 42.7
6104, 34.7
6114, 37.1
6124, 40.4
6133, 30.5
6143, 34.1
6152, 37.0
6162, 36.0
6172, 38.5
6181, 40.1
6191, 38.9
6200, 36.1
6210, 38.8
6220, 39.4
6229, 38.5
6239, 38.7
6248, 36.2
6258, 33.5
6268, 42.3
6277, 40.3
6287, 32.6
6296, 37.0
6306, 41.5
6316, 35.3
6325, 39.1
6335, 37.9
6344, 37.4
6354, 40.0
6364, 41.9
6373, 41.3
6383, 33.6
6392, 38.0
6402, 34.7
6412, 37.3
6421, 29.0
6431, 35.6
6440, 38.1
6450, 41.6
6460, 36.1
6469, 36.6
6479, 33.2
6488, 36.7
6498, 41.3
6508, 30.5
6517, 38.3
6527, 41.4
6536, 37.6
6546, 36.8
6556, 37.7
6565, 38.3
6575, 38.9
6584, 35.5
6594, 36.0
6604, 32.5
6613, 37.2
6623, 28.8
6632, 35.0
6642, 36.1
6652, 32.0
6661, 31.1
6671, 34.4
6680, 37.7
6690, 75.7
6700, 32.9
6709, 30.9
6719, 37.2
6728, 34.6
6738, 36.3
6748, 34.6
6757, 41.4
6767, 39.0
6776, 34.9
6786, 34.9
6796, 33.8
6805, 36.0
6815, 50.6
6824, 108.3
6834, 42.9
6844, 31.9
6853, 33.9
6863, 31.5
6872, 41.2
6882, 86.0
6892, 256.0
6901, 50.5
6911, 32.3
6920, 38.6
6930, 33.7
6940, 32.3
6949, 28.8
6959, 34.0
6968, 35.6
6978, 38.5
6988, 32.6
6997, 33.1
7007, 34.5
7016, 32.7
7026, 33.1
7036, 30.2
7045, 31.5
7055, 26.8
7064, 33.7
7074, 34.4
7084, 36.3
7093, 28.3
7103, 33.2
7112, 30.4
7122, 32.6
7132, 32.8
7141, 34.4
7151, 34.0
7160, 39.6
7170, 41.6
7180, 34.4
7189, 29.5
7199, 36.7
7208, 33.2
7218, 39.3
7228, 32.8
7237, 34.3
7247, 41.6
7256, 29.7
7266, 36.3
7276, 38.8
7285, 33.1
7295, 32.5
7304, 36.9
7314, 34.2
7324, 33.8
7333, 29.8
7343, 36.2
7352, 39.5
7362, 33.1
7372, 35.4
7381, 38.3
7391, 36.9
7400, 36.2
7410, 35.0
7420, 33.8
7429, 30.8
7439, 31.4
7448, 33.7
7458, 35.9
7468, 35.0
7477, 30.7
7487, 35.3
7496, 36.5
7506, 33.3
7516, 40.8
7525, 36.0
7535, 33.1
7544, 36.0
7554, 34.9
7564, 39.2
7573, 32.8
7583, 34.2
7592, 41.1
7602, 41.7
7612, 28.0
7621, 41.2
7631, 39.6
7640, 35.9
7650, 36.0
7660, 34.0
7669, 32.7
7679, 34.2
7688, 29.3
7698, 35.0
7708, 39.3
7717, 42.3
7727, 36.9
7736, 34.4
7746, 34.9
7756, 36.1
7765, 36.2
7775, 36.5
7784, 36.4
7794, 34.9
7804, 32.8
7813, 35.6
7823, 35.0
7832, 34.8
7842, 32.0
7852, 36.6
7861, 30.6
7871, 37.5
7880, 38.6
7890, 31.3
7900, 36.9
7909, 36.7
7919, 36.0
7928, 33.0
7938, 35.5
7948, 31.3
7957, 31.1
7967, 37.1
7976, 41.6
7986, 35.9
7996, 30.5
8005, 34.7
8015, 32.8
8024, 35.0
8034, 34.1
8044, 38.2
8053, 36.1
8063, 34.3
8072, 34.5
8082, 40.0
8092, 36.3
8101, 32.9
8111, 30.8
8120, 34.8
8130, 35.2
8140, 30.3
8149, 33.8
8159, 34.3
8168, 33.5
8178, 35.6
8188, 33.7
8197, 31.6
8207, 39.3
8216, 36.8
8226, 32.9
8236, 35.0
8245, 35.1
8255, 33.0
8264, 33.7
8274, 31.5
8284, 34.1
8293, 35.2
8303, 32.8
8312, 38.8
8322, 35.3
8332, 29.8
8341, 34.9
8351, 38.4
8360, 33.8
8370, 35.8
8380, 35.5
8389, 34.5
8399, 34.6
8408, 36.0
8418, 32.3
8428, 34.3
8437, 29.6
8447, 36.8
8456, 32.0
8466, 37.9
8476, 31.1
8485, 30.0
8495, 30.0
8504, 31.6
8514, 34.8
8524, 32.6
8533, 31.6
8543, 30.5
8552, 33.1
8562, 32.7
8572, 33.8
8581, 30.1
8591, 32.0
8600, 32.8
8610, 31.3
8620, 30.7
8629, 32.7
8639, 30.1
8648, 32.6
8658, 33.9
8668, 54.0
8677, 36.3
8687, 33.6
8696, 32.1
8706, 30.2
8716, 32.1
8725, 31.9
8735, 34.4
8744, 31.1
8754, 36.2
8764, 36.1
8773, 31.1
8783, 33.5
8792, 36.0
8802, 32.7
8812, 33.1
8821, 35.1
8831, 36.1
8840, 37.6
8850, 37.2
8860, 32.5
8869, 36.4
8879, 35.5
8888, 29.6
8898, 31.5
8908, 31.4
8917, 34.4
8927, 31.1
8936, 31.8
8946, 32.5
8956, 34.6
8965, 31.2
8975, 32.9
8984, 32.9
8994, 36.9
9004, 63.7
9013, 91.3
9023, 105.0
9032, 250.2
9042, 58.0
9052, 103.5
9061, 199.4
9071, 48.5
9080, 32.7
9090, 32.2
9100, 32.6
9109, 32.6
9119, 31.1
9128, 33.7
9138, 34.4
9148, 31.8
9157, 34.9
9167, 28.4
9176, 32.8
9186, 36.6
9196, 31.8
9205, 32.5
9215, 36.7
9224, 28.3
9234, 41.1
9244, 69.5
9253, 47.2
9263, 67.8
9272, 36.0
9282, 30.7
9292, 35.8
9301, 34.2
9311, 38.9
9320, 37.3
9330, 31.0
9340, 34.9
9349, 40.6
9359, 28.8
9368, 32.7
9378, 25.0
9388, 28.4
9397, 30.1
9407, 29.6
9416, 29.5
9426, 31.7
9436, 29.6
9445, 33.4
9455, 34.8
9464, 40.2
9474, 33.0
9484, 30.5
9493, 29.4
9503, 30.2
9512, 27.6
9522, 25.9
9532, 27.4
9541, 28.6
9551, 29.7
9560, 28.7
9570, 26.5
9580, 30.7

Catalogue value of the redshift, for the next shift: 0.38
